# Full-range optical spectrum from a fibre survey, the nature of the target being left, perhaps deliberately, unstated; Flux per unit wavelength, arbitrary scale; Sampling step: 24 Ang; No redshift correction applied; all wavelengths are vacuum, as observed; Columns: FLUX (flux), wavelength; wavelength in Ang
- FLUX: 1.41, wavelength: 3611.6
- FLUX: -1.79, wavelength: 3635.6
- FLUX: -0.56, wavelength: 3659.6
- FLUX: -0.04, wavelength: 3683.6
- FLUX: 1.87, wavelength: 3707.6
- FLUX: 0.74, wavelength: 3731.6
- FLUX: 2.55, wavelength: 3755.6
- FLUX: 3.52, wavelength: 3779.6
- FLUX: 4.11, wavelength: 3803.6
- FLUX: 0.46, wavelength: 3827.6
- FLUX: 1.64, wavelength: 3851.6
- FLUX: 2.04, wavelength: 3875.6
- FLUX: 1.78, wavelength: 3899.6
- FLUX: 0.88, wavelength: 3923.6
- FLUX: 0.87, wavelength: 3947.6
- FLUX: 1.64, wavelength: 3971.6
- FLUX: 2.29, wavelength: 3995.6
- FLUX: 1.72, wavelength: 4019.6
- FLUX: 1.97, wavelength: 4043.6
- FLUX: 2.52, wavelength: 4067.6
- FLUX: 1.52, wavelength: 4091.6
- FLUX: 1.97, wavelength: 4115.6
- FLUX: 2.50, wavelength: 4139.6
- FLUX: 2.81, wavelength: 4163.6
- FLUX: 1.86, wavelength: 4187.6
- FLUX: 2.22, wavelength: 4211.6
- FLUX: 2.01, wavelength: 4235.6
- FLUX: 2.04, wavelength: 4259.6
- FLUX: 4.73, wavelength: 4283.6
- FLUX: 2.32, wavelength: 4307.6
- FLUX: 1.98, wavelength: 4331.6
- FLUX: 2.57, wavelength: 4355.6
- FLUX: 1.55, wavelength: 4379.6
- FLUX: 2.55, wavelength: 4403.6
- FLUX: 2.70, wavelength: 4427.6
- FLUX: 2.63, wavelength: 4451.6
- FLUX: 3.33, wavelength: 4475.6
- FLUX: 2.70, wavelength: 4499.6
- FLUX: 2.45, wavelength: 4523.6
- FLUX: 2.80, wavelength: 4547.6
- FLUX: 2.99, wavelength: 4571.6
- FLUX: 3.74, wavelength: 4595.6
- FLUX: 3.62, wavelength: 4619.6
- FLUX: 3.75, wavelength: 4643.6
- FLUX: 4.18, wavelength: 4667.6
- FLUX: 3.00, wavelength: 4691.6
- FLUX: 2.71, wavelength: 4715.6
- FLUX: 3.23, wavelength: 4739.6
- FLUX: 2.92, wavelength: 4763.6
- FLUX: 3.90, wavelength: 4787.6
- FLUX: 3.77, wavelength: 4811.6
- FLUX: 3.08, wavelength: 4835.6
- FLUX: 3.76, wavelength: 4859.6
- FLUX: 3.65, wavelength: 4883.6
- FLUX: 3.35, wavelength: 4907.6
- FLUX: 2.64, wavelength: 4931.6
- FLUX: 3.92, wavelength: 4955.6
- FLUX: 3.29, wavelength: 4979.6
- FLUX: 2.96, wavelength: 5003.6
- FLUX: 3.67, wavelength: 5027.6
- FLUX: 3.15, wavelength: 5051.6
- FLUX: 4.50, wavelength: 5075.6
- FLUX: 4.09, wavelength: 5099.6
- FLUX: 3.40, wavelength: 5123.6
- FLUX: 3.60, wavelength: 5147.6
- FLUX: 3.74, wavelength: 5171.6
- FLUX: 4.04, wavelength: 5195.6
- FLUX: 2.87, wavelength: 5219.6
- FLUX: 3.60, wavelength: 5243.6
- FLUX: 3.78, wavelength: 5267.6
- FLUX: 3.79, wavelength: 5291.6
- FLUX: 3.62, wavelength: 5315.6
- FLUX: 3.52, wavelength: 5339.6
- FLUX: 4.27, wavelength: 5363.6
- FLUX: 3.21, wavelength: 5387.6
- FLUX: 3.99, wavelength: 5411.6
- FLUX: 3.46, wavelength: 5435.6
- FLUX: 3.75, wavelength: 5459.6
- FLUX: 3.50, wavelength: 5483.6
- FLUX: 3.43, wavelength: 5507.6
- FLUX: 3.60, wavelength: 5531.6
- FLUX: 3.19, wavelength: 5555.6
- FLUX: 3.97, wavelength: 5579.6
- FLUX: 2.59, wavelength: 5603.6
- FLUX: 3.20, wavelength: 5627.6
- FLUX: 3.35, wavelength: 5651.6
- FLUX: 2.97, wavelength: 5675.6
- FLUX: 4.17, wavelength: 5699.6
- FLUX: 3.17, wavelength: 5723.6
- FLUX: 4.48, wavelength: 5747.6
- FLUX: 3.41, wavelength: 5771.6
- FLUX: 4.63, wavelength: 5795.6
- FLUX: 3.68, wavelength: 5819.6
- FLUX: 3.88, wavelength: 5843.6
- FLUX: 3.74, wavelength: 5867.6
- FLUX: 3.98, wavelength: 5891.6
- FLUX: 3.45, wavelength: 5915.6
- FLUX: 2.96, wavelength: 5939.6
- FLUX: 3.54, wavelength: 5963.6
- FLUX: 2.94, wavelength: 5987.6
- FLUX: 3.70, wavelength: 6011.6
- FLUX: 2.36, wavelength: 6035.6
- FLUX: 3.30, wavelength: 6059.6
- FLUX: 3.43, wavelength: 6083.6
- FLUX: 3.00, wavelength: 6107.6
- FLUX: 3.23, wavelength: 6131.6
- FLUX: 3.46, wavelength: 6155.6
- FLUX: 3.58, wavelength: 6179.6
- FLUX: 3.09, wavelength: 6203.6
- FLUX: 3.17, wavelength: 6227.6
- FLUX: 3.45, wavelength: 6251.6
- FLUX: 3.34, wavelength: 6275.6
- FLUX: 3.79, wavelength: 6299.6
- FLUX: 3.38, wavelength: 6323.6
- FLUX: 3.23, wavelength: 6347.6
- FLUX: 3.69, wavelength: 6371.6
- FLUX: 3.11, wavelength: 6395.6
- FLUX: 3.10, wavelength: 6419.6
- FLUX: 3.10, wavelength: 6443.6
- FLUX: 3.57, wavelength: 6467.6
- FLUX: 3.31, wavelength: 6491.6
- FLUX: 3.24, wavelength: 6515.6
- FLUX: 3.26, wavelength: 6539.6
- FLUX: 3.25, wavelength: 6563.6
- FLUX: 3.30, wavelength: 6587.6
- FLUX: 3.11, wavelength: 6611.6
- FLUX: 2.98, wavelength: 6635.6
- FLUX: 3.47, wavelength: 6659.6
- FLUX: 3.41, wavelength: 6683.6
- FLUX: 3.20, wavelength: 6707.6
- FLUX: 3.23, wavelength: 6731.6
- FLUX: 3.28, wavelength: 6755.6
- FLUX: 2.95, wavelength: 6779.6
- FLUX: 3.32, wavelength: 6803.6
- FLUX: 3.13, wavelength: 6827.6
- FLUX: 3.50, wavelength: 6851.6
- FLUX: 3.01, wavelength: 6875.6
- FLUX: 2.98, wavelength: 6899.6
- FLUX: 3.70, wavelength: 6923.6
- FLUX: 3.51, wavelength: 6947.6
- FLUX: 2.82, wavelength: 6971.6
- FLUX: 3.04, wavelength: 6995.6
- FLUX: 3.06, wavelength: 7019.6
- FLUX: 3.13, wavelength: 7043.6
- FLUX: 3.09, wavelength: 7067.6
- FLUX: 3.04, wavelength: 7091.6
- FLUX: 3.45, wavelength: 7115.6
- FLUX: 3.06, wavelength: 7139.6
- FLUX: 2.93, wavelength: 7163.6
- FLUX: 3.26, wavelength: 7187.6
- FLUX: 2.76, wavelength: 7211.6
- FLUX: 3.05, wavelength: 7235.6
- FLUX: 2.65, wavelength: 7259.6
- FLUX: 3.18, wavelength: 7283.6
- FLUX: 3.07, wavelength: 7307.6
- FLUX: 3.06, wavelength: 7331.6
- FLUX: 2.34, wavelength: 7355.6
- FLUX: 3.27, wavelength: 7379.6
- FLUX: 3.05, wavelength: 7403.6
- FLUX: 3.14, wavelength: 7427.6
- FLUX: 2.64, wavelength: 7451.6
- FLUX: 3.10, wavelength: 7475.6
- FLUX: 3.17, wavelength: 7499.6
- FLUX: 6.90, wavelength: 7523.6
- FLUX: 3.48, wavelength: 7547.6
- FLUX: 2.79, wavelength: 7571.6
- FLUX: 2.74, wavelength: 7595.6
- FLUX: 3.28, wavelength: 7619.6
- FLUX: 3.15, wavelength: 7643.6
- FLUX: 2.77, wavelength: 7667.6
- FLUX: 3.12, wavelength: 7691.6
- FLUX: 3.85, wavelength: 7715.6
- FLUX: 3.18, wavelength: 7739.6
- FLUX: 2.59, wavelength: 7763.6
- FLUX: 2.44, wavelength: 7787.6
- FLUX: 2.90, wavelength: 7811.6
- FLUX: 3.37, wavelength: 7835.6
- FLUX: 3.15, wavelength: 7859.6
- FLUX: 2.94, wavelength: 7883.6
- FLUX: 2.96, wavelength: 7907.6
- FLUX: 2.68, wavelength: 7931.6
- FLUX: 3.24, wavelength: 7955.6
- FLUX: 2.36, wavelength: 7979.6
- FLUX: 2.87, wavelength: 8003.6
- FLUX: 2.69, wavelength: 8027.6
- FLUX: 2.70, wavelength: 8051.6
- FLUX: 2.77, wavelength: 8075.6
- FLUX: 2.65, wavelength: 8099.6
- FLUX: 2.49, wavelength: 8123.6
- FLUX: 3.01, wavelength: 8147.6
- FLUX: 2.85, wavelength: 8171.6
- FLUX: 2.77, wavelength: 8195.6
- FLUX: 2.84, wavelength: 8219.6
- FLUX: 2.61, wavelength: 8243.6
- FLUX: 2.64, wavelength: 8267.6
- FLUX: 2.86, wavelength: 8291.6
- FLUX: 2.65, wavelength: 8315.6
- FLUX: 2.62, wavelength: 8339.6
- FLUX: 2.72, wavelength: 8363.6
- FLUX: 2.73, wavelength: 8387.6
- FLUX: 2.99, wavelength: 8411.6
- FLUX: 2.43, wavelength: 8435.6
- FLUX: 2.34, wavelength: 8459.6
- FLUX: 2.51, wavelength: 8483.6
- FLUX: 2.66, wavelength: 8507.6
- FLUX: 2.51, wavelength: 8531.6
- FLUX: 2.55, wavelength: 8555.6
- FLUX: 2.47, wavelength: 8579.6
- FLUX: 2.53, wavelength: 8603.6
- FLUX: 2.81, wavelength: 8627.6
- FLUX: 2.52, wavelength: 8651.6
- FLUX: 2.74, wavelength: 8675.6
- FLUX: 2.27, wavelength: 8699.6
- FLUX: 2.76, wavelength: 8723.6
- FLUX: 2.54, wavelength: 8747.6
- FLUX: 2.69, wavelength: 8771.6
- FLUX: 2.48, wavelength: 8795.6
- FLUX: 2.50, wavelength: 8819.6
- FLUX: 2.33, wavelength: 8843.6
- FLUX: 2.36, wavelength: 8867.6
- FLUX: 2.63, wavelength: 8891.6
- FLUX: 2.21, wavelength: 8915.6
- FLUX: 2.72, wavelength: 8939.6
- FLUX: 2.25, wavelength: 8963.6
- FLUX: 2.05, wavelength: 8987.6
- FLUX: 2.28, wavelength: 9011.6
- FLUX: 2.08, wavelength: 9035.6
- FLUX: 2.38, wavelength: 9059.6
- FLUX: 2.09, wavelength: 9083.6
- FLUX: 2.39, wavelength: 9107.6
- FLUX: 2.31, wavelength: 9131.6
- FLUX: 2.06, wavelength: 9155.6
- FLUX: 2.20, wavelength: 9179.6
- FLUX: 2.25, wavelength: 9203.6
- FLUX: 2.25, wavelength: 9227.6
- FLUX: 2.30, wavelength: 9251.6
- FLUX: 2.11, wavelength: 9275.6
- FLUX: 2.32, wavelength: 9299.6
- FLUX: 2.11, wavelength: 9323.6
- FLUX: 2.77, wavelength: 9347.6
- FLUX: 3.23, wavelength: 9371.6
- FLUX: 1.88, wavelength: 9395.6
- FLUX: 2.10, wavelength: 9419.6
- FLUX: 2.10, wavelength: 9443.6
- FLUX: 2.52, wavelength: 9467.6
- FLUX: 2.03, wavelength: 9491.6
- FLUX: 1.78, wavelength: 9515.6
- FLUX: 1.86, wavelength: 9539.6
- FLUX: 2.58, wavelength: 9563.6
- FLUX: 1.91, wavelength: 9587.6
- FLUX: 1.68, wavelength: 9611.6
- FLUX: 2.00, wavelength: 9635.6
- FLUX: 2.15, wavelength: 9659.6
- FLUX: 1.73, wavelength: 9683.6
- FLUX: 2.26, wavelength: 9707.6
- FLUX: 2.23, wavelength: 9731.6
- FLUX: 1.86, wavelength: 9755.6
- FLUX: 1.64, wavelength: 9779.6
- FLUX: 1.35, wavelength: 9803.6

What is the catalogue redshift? 0.147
